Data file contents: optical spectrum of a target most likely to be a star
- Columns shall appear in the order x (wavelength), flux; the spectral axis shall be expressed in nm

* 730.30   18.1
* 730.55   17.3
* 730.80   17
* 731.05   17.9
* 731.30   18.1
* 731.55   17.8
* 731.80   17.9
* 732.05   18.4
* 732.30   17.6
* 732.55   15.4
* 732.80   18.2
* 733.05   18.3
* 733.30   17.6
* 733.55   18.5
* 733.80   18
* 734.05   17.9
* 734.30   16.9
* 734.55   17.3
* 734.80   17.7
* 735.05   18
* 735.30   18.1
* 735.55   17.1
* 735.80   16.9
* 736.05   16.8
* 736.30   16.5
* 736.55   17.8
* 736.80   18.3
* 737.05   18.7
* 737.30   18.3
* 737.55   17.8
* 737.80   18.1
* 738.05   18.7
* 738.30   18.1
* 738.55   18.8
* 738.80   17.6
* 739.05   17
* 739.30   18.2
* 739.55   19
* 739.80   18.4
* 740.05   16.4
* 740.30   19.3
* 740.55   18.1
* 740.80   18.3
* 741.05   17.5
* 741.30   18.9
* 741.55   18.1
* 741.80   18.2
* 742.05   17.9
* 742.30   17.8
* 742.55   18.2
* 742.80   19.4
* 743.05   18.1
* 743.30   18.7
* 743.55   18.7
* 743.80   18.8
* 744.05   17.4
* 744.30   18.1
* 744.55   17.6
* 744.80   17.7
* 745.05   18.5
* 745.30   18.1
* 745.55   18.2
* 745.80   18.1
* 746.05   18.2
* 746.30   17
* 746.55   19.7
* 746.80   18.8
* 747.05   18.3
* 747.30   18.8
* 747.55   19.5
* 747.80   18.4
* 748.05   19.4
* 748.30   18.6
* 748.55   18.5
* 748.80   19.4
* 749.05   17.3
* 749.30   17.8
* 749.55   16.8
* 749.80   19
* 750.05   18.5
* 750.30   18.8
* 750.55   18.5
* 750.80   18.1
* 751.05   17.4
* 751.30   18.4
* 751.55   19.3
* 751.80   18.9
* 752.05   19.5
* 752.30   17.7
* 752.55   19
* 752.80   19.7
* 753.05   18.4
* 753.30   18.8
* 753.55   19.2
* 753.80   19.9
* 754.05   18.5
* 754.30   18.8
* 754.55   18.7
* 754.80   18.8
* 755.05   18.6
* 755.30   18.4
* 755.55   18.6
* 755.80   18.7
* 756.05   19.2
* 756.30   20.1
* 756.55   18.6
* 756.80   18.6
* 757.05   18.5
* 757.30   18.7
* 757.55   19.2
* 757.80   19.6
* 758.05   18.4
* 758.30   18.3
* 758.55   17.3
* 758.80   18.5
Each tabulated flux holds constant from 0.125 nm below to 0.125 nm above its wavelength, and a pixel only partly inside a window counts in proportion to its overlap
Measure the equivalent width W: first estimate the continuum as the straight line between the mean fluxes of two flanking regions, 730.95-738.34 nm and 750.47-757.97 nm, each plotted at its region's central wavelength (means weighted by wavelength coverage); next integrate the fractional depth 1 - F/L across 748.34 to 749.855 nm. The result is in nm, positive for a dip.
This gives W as 0.03 nm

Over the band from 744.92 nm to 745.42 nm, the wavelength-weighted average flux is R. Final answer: 18.3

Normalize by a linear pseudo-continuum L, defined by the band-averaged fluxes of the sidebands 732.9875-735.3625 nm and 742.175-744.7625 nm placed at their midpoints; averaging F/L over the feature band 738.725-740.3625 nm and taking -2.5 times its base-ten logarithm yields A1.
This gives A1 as 0.01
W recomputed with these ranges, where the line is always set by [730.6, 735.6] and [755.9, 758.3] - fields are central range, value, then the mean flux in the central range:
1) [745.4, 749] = -0.03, 18.6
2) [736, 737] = 0.02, 17.5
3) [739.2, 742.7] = -0.01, 18.2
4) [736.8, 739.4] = -0.03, 18.1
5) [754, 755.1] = 0.01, 18.7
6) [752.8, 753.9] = -0.02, 19.1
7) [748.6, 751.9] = 0.05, 18.3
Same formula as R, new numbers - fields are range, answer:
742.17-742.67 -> 18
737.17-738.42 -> 18.2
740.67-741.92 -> 18.2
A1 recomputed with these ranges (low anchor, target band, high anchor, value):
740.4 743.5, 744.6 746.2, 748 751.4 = 0.01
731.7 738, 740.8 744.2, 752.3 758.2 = -0.01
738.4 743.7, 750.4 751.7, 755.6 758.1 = 0.02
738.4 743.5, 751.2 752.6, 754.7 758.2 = -0.01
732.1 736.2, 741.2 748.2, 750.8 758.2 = -0.01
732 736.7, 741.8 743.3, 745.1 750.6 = -0.01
